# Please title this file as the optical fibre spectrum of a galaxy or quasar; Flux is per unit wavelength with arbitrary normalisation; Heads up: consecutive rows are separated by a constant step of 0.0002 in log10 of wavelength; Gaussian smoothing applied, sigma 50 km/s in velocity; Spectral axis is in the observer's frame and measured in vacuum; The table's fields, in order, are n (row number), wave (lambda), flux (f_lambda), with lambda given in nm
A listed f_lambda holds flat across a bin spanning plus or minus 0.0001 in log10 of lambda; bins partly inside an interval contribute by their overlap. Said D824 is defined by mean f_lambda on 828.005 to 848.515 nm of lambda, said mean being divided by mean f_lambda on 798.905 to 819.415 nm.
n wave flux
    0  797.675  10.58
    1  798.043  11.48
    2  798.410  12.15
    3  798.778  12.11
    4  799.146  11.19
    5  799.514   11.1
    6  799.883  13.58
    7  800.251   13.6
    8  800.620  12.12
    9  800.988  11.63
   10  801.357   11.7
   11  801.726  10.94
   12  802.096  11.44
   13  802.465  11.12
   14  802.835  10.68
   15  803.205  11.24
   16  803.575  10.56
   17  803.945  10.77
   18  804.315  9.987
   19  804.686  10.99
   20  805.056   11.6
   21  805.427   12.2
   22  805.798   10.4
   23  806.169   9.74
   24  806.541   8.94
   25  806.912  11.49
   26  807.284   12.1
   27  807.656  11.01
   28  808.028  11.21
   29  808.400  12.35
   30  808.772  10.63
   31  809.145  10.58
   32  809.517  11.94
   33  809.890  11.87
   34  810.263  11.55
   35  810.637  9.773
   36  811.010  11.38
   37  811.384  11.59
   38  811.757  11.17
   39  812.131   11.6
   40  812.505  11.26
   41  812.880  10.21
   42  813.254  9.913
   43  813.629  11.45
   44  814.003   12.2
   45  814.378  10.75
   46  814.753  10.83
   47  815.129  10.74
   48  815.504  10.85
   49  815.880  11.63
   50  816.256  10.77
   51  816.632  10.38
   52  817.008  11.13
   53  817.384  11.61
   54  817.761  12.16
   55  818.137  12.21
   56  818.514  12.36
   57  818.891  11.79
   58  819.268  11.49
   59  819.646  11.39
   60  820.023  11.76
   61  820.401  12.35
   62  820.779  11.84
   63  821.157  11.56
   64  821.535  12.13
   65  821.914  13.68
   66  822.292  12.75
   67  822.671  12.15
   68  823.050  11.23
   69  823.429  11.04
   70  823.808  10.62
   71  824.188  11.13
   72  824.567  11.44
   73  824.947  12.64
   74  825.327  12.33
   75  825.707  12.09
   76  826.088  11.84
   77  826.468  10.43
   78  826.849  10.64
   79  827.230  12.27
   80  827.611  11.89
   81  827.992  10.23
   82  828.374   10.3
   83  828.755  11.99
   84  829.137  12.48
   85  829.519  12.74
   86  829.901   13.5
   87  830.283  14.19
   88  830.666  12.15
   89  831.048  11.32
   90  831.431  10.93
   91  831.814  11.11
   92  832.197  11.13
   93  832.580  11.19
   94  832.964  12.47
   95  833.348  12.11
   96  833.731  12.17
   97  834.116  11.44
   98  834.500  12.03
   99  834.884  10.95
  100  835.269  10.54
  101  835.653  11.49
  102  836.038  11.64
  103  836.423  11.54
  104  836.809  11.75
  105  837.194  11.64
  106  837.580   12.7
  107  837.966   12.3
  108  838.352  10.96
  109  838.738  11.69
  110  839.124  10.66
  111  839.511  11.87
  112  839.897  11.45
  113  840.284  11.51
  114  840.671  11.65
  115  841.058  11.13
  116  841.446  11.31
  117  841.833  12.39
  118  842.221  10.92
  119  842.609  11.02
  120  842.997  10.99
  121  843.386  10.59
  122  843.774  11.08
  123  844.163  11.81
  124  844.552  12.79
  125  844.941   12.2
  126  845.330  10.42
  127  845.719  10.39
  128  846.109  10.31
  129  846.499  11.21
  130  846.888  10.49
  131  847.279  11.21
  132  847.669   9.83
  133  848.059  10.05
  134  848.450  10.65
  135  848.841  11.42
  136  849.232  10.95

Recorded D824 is 1.02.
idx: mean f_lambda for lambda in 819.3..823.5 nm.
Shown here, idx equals 12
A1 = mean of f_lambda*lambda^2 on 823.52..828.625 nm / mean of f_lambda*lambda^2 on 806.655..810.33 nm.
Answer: 1.04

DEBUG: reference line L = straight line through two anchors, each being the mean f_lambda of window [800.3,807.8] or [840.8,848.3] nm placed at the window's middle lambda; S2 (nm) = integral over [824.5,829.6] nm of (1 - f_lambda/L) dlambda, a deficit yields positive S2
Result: -0.27 nm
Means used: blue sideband 11.1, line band 11.6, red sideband 11.1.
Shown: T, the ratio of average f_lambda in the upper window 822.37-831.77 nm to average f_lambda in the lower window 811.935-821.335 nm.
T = 1.03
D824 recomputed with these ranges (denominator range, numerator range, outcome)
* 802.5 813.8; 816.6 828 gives 1.07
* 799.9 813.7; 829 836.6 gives 1.06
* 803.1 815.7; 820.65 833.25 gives 1.07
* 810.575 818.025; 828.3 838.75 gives 1.06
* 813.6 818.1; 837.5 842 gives 1.03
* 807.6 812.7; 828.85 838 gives 1.05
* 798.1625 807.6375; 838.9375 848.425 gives 0.98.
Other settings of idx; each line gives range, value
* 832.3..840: 11.6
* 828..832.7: 11.9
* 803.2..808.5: 10.9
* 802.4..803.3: 11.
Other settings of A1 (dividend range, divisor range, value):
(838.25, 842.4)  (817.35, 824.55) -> 1.01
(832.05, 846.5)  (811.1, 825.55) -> 1.04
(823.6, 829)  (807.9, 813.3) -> 1.06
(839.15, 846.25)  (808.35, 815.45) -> 1.10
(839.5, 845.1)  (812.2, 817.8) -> 1.11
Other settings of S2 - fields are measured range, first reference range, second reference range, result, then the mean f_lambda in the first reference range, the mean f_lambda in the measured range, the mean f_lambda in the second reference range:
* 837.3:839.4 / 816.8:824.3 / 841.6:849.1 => -0.08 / 11.8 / 11.7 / 11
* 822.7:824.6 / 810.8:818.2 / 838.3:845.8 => 0.01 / 11.2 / 11.2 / 11.4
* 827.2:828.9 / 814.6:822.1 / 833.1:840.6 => 0.06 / 11.6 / 11.2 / 11.6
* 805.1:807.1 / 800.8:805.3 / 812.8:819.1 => 0.09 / 11.1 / 10.6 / 11.3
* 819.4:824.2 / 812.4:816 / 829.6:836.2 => -0.23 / 11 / 11.8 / 11.8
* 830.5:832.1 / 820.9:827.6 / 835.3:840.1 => 0.05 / 11.8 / 11.4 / 11.6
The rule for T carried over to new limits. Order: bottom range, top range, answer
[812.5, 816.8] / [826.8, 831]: 1.11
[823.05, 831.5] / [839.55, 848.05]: 0.95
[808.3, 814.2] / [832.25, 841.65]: 1.03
